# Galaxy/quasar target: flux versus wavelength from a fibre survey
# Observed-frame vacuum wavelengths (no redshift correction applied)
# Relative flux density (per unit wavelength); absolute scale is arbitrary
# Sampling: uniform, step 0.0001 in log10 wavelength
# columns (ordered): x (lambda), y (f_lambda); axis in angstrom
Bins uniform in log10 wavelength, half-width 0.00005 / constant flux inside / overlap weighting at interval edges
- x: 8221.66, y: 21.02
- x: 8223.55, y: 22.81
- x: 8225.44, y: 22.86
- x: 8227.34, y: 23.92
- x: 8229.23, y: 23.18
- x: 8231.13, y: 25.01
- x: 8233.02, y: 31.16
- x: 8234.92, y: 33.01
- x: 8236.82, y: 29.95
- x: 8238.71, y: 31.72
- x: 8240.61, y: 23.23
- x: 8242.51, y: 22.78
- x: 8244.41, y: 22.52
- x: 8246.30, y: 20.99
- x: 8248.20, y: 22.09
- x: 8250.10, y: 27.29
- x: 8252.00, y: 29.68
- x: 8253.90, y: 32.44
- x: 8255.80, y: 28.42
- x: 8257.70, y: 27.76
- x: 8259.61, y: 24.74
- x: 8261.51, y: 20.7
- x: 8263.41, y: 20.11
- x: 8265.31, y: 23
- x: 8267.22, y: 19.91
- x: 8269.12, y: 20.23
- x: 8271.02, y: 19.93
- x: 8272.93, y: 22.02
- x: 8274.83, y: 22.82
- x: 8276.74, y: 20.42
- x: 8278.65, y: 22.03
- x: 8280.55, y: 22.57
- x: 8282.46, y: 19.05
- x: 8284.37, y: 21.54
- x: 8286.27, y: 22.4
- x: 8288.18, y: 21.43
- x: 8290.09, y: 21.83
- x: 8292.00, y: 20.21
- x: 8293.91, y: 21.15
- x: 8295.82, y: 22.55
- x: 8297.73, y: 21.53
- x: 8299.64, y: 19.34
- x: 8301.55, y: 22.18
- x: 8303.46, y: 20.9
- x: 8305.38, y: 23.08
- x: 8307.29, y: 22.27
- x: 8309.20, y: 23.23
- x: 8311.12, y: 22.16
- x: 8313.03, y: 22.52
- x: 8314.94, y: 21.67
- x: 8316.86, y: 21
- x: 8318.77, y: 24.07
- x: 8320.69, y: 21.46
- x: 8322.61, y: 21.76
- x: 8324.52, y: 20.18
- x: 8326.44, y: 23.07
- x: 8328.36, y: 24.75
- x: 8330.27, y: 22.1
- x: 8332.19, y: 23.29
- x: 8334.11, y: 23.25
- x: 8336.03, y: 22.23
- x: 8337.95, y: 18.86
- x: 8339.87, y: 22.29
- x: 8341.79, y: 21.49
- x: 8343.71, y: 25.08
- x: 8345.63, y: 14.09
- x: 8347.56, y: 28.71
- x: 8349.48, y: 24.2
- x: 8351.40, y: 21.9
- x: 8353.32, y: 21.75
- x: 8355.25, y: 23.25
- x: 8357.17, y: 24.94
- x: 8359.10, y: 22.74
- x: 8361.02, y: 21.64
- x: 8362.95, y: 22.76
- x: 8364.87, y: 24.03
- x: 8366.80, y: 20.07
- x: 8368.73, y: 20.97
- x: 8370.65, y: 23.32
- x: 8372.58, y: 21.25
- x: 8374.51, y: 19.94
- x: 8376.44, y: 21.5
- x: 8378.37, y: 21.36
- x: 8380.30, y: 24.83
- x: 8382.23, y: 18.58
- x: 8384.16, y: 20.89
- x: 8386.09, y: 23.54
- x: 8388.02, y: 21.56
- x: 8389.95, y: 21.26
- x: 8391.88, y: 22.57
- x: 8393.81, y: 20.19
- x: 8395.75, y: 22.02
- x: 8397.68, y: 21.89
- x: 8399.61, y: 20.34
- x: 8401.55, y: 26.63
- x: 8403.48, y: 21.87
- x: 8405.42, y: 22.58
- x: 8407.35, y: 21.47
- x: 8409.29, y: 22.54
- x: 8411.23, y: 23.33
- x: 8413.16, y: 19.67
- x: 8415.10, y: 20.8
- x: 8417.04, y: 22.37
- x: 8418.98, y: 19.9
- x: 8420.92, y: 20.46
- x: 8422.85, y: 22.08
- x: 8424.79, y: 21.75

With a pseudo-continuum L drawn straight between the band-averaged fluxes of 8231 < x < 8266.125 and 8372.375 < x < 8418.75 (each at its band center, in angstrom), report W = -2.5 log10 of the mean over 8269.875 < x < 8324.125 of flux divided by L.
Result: 0.14 mag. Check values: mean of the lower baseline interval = 26.2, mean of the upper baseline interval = 21.8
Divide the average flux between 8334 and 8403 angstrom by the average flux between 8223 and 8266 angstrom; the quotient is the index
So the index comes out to 0.9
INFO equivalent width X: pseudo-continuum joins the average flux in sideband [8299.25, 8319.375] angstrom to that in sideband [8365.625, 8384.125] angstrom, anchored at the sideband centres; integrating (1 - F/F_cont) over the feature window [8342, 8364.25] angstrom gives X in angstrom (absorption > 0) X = -1.3 angstrom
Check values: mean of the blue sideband 22.1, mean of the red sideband 21.3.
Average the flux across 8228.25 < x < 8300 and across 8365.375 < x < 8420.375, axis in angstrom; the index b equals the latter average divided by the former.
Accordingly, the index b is 0.9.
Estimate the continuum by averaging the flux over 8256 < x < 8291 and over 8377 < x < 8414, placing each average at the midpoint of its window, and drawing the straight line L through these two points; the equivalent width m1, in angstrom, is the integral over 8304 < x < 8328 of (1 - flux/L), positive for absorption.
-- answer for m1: -0.3 angstrom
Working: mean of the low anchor 21.9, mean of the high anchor 22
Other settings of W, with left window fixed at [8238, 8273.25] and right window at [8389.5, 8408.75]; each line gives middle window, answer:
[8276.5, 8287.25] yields 0.115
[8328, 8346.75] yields 0.063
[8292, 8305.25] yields 0.109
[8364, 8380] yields 0.041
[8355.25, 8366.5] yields -0.018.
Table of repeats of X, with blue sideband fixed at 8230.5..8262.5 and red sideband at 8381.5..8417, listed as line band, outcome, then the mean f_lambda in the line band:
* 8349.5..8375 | 0.75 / 22.3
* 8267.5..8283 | 2.78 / 21.1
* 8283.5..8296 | 1.87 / 21.5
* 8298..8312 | 1.66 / 21.9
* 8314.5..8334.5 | 1.46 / 22.4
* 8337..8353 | 0.99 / 22.1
